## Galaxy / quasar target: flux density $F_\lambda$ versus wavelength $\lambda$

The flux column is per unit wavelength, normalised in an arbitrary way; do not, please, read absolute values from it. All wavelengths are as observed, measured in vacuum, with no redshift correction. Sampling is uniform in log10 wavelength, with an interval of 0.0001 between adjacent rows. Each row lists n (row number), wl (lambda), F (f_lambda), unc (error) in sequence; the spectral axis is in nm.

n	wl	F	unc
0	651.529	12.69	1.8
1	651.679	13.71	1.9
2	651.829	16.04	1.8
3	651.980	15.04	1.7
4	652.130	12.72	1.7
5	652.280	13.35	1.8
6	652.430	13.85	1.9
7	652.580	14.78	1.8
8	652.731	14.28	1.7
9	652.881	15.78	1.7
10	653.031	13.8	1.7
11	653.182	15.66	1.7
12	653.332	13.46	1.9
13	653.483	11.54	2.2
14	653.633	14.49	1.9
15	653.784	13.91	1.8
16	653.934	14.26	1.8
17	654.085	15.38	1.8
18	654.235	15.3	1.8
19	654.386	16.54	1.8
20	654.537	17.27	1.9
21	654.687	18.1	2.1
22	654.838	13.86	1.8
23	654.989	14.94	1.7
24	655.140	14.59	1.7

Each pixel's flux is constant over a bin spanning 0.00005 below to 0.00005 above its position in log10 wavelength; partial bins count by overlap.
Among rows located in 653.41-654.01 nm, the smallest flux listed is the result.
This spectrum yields 11.54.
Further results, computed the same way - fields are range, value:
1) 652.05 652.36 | 12.72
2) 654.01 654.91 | 13.86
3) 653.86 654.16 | 14.26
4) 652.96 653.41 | 13.46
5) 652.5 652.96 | 14.28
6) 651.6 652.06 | 13.71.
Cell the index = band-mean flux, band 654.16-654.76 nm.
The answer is 16.8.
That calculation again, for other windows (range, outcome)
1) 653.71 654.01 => 14.1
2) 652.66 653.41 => 14.6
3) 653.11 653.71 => 13.8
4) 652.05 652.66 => 13.7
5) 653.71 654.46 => 15.1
